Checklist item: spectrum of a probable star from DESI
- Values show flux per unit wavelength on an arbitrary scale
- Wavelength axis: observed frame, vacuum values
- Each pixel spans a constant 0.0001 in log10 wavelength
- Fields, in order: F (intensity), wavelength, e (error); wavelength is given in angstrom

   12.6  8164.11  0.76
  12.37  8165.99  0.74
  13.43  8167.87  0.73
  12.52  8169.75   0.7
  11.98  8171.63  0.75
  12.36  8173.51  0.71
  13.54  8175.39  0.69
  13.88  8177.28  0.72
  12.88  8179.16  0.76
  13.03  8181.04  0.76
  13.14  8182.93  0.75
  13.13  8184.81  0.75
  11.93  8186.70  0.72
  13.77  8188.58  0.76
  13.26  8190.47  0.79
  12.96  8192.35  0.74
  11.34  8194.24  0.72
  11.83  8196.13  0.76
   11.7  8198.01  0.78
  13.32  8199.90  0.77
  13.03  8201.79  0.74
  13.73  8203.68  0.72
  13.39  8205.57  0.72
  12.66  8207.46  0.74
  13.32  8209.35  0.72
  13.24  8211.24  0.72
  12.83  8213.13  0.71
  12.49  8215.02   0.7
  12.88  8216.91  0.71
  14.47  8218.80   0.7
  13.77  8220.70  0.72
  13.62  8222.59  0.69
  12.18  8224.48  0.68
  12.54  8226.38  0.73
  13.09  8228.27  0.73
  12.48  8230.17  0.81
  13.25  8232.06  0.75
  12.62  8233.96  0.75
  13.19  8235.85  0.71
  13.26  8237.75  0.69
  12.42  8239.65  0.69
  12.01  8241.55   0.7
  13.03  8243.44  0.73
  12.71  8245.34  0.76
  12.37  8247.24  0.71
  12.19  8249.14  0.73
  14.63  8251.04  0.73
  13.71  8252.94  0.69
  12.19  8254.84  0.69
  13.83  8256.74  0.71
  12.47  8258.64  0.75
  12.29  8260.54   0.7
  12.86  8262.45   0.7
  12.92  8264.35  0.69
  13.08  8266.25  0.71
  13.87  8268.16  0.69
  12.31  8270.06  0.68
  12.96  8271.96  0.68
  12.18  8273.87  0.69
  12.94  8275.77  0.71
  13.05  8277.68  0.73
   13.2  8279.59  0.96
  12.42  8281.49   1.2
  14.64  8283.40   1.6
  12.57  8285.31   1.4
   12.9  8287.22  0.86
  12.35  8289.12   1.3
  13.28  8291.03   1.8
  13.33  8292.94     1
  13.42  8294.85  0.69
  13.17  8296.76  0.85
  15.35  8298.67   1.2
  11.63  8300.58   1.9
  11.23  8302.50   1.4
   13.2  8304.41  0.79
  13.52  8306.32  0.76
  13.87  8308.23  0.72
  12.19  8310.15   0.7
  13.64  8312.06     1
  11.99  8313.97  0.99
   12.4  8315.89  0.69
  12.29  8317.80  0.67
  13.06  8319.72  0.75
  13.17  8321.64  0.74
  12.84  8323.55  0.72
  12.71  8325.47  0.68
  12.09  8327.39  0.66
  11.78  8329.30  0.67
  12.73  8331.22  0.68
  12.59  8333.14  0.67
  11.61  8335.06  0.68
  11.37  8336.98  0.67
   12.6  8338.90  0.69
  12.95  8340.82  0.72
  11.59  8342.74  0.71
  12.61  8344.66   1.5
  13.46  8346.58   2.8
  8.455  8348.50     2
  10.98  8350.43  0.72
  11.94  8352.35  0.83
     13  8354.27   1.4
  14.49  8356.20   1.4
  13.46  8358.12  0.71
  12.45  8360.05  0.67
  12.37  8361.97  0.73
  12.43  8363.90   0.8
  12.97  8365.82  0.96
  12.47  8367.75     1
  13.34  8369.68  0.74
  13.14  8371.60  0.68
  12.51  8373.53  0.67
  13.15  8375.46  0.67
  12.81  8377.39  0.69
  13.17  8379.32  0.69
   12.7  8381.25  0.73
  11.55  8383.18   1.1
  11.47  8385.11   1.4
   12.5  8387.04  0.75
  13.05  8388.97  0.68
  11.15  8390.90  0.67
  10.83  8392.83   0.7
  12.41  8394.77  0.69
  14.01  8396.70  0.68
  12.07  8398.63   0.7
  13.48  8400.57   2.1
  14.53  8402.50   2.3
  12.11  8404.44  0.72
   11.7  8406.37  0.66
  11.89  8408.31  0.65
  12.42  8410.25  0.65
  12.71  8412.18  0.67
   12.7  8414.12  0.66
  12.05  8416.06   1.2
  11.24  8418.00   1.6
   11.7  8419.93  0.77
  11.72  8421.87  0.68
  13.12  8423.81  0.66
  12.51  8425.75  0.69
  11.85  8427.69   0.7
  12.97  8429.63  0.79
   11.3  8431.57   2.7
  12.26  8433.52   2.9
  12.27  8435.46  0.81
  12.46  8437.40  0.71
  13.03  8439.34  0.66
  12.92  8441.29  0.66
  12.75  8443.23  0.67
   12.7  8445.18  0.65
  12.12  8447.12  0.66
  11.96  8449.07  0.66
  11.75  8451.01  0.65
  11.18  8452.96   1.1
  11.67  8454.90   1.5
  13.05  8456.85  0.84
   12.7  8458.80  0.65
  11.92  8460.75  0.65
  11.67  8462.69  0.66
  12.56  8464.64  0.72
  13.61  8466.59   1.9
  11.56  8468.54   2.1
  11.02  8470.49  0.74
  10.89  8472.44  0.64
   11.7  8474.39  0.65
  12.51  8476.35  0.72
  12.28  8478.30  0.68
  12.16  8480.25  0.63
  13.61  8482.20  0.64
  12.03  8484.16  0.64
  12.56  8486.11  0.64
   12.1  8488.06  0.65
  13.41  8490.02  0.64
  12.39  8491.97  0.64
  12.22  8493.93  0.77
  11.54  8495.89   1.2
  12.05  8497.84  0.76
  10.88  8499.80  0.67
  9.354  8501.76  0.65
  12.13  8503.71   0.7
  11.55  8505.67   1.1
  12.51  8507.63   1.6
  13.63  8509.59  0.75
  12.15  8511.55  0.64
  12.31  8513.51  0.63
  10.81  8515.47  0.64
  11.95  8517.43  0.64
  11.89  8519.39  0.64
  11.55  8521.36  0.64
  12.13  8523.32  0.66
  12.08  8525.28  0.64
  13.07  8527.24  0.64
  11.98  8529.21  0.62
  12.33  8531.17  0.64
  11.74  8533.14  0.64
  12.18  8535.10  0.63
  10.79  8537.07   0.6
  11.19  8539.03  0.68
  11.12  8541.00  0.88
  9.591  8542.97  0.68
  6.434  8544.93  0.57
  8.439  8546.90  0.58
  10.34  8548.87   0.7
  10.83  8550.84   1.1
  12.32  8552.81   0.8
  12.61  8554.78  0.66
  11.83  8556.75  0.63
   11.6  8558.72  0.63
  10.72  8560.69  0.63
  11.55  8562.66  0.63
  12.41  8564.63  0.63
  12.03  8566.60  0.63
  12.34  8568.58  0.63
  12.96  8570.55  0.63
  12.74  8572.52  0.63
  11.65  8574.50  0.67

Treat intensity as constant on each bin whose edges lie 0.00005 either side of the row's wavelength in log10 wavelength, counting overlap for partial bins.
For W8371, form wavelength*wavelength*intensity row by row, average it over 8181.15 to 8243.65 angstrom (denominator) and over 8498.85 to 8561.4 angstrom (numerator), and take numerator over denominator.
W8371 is 1.0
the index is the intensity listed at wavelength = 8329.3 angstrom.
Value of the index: 11.78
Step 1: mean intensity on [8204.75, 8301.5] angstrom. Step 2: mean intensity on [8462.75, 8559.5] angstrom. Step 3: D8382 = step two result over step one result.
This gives 0.9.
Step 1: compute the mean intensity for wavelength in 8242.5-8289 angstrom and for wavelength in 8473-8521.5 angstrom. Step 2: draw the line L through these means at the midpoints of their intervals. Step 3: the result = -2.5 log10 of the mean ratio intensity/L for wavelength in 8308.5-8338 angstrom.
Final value 0.02 mag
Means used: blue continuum 13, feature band 12.5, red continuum 12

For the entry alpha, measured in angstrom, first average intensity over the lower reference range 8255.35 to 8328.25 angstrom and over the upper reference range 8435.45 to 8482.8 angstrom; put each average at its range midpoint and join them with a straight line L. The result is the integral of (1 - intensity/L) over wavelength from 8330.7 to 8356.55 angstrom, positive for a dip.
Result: 1.2 angstrom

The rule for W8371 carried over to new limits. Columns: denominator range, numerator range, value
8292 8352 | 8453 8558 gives 0.98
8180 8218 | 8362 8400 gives 1.02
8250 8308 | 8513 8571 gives 0.93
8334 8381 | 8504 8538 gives 1.00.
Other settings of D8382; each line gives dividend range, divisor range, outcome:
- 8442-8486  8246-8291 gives 0.94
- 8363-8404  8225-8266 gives 0.98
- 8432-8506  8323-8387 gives 0.98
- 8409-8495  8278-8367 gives 0.97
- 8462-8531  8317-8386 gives 0.97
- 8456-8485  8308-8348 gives 0.98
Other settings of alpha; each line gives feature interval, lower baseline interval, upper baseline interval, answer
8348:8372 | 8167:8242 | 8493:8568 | -0.5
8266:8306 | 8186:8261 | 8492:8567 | -1.3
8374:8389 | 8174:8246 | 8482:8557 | -0.4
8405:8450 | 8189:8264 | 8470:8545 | -0.6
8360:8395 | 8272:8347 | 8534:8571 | -0.4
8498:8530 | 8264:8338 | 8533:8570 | -1.6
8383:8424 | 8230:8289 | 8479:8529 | 0.5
